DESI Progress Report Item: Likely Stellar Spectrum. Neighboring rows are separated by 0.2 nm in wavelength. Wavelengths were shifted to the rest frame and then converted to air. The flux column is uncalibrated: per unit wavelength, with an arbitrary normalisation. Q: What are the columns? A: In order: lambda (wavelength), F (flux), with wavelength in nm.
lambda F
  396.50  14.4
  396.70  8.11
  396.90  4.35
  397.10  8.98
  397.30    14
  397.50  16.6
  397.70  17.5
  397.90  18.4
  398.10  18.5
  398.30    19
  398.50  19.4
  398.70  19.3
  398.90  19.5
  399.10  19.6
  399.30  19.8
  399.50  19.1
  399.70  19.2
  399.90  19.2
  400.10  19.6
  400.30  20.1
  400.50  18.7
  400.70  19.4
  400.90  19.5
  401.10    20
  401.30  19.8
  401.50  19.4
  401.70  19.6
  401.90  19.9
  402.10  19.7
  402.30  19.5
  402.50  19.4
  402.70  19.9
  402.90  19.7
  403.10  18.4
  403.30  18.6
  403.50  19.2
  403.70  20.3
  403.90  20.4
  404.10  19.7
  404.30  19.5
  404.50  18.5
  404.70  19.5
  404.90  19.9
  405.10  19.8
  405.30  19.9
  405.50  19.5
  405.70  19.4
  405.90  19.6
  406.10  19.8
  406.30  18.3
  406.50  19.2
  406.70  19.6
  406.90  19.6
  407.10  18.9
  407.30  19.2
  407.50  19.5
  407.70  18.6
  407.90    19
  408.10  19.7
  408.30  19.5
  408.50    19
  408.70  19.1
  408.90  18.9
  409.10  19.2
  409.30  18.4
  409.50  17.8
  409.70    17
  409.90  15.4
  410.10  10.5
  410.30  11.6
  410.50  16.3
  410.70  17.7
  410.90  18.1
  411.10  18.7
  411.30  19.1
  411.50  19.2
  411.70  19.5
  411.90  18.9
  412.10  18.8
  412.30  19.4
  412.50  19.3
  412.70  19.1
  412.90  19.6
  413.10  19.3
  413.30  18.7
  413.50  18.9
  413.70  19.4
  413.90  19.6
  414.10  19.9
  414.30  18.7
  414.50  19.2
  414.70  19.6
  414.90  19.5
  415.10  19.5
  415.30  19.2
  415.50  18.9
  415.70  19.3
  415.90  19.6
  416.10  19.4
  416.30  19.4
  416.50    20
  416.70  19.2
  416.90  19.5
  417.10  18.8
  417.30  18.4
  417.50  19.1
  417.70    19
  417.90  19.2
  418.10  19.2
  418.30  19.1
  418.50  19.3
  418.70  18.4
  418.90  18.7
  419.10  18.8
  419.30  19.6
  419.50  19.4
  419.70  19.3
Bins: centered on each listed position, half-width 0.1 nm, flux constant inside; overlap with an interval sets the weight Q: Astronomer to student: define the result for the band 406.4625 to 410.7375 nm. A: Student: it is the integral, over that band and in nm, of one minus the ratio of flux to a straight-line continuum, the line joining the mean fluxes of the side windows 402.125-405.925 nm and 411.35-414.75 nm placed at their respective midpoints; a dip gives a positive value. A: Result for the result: 0.33 nm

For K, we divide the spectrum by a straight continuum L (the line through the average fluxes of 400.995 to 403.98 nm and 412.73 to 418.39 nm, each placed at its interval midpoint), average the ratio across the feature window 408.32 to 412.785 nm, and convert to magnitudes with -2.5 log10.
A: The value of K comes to 0.09 mag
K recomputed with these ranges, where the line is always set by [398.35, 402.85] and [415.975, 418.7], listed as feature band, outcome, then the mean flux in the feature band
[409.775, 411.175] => 0.24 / 15.4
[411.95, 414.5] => 0.00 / 19.2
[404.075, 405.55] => -0.01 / 19.5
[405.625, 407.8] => 0.01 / 19.2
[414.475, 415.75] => -0.01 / 19.3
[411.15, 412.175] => 0.01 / 19.1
